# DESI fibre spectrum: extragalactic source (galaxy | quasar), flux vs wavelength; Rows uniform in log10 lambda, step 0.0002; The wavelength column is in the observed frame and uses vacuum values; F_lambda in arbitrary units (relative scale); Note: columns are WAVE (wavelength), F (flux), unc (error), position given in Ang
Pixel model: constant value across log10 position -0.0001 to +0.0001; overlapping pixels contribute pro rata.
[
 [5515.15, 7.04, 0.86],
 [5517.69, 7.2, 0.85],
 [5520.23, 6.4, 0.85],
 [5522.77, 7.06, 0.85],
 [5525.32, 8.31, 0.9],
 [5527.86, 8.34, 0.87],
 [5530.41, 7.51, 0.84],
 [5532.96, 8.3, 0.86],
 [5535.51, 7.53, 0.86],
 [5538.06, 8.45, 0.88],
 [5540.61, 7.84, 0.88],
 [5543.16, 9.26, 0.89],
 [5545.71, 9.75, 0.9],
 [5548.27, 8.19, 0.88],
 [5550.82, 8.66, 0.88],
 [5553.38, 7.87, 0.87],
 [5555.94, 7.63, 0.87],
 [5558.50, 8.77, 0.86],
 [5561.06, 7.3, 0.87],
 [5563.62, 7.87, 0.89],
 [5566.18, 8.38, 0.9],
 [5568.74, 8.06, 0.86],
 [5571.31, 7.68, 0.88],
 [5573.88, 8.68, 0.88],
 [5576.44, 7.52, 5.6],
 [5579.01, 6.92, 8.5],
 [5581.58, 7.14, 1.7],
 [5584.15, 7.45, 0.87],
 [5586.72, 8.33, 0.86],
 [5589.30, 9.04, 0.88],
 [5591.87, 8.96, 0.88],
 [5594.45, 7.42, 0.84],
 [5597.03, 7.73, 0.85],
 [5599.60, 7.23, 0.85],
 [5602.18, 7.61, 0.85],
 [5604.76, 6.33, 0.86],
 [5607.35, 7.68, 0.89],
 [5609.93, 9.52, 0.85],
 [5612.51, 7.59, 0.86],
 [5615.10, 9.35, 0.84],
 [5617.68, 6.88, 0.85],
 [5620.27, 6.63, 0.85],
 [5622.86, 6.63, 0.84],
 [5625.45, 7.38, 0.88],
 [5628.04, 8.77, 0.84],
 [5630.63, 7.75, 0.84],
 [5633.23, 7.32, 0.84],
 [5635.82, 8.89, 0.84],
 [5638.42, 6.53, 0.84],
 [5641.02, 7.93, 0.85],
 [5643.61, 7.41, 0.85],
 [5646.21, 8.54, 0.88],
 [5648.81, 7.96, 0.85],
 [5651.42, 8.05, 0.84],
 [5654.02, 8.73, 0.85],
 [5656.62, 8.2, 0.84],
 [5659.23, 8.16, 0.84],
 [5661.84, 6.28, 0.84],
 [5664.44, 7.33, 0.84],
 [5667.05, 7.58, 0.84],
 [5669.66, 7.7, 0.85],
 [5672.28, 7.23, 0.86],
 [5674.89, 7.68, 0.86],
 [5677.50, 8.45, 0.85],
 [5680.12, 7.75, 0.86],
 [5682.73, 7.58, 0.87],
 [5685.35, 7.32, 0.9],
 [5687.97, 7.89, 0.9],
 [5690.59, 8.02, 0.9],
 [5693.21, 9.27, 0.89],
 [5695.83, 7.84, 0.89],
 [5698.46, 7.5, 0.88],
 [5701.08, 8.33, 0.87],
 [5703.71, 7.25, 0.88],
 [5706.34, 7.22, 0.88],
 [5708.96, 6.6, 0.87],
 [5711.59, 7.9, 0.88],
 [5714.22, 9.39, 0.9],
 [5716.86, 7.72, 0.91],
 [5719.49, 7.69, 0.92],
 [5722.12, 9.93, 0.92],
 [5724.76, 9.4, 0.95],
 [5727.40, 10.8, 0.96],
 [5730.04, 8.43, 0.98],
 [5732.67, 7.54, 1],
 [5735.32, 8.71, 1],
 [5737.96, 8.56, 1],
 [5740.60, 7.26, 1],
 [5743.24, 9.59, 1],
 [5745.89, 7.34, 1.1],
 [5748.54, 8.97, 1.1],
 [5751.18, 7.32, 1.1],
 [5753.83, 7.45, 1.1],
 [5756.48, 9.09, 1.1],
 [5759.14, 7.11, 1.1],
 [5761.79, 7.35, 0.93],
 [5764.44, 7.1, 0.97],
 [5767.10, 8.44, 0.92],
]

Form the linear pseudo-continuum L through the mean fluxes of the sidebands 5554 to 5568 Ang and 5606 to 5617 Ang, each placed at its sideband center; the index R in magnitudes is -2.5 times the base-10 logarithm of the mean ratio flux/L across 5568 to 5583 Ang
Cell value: 0.06 mag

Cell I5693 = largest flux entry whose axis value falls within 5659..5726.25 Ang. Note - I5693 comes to 9.93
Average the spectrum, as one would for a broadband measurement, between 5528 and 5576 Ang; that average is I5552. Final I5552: 8.2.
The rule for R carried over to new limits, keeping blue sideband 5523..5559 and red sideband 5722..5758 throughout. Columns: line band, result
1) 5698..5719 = 0.101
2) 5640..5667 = 0.077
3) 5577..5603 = 0.075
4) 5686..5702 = 0.049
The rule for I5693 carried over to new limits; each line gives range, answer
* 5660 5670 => 7.7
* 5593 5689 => 9.52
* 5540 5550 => 9.75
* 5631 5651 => 8.89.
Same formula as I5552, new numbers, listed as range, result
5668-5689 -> 7.69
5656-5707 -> 7.73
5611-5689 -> 7.72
